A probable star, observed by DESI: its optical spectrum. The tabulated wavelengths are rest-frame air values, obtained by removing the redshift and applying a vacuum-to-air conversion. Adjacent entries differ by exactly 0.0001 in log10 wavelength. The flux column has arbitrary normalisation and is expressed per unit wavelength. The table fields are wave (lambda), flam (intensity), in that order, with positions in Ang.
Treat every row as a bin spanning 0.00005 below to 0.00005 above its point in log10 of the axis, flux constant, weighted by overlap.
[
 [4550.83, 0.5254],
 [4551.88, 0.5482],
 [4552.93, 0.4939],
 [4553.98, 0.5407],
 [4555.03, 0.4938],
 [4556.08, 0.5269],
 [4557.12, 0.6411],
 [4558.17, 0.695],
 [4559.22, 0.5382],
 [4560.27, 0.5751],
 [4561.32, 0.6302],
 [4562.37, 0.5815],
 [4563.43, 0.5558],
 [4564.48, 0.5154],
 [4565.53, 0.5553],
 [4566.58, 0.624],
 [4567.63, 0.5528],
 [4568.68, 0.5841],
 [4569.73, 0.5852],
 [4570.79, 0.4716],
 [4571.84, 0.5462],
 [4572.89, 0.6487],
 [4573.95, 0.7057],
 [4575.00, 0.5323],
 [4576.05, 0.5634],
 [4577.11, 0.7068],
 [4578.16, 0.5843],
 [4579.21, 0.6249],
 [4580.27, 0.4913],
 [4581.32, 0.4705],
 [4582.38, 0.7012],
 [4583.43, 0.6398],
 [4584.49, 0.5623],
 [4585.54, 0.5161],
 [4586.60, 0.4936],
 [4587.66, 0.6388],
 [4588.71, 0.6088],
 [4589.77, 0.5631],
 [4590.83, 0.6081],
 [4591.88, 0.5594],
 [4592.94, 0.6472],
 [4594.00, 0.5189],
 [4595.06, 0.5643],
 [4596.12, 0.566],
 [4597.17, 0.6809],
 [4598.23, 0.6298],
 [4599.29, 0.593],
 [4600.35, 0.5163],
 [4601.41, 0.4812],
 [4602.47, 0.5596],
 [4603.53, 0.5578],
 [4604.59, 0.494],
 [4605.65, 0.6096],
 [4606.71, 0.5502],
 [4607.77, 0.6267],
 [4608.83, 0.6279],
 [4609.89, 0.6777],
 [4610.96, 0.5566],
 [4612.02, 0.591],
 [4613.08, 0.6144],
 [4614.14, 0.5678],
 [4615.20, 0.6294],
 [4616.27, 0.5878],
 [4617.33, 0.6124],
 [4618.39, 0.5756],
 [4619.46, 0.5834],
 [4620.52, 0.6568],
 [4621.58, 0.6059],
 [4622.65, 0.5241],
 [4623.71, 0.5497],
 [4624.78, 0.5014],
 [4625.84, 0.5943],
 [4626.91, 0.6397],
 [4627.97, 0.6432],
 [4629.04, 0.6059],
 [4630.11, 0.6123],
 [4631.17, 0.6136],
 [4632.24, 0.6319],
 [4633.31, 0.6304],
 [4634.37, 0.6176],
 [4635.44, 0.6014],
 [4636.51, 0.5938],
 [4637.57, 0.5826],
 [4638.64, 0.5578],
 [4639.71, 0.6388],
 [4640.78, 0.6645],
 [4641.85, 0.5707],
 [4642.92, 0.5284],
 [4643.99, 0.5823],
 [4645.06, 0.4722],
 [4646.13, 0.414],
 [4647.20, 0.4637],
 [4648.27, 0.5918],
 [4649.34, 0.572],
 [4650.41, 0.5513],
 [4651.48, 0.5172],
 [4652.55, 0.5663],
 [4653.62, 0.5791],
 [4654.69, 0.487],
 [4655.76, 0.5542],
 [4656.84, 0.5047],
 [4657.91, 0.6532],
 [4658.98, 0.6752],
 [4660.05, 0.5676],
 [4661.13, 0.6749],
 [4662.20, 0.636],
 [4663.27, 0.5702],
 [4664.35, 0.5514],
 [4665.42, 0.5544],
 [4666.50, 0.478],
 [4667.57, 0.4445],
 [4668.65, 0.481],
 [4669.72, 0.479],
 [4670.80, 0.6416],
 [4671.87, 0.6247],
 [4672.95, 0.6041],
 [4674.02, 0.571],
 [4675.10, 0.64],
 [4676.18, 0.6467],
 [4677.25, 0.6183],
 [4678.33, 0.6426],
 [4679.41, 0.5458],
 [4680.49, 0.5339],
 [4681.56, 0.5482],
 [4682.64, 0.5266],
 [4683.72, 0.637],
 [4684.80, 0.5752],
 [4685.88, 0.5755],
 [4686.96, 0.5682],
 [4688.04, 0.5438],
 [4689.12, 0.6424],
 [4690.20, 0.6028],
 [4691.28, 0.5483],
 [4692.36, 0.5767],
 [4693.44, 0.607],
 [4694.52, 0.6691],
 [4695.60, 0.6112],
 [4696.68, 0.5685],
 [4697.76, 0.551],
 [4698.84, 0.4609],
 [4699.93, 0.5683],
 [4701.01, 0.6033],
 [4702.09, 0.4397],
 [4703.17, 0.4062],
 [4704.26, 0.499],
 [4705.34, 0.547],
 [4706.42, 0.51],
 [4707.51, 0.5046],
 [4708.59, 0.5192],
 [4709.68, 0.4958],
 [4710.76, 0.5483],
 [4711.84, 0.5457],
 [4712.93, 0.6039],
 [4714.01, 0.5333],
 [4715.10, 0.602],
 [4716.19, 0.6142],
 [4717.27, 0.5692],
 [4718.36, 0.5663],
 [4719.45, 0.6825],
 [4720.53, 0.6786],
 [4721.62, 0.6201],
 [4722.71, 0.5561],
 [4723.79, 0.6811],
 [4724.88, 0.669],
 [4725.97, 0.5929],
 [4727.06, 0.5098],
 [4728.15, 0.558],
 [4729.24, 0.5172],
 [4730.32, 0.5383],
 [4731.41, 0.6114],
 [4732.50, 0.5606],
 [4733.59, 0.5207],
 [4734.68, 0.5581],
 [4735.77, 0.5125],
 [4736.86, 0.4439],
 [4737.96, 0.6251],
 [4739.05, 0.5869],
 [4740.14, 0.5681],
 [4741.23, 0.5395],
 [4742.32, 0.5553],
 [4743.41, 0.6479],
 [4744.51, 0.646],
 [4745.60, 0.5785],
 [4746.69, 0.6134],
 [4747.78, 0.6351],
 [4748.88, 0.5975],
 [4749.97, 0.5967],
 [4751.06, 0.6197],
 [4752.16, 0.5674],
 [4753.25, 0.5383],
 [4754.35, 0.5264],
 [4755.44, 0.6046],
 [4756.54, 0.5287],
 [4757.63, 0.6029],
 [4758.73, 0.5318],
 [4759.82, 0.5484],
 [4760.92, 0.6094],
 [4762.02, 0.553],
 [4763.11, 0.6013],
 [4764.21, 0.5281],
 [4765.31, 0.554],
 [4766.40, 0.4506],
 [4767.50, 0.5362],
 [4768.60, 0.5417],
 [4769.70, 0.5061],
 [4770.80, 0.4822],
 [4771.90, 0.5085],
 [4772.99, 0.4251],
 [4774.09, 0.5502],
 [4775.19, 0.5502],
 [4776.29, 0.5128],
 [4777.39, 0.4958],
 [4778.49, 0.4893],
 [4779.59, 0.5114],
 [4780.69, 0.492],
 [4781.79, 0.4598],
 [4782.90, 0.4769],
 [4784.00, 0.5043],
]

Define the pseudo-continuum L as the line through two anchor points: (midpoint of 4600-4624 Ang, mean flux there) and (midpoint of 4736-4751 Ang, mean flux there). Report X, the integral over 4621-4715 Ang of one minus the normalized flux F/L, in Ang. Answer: 2.7 Ang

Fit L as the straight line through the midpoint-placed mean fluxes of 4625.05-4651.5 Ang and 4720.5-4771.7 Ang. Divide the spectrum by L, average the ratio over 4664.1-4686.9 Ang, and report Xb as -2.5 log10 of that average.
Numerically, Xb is 0.01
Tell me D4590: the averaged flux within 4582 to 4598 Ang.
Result 0.591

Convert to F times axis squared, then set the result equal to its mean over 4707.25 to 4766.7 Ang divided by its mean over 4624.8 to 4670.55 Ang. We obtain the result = 1.04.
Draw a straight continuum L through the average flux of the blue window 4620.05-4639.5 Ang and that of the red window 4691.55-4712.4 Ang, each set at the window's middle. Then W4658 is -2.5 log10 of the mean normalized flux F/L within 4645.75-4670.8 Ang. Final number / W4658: 0.049 mag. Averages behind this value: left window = 0.598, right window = 0.539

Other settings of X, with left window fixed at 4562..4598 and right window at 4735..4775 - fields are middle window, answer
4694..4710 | 0.97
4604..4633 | -0.98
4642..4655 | 0.98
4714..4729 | -1.10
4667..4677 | -0.05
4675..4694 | -0.65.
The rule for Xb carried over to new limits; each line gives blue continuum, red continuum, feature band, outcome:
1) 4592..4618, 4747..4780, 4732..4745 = -0.02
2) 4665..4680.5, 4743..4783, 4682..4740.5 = -0.01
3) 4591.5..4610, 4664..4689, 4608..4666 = -0.02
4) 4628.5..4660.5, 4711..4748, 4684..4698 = -0.02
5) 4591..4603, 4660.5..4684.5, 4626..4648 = -0.02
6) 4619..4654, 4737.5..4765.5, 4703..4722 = 0.04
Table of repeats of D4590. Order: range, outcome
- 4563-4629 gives 0.583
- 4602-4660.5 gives 0.581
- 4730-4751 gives 0.577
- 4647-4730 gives 0.569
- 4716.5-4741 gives 0.578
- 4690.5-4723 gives 0.561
